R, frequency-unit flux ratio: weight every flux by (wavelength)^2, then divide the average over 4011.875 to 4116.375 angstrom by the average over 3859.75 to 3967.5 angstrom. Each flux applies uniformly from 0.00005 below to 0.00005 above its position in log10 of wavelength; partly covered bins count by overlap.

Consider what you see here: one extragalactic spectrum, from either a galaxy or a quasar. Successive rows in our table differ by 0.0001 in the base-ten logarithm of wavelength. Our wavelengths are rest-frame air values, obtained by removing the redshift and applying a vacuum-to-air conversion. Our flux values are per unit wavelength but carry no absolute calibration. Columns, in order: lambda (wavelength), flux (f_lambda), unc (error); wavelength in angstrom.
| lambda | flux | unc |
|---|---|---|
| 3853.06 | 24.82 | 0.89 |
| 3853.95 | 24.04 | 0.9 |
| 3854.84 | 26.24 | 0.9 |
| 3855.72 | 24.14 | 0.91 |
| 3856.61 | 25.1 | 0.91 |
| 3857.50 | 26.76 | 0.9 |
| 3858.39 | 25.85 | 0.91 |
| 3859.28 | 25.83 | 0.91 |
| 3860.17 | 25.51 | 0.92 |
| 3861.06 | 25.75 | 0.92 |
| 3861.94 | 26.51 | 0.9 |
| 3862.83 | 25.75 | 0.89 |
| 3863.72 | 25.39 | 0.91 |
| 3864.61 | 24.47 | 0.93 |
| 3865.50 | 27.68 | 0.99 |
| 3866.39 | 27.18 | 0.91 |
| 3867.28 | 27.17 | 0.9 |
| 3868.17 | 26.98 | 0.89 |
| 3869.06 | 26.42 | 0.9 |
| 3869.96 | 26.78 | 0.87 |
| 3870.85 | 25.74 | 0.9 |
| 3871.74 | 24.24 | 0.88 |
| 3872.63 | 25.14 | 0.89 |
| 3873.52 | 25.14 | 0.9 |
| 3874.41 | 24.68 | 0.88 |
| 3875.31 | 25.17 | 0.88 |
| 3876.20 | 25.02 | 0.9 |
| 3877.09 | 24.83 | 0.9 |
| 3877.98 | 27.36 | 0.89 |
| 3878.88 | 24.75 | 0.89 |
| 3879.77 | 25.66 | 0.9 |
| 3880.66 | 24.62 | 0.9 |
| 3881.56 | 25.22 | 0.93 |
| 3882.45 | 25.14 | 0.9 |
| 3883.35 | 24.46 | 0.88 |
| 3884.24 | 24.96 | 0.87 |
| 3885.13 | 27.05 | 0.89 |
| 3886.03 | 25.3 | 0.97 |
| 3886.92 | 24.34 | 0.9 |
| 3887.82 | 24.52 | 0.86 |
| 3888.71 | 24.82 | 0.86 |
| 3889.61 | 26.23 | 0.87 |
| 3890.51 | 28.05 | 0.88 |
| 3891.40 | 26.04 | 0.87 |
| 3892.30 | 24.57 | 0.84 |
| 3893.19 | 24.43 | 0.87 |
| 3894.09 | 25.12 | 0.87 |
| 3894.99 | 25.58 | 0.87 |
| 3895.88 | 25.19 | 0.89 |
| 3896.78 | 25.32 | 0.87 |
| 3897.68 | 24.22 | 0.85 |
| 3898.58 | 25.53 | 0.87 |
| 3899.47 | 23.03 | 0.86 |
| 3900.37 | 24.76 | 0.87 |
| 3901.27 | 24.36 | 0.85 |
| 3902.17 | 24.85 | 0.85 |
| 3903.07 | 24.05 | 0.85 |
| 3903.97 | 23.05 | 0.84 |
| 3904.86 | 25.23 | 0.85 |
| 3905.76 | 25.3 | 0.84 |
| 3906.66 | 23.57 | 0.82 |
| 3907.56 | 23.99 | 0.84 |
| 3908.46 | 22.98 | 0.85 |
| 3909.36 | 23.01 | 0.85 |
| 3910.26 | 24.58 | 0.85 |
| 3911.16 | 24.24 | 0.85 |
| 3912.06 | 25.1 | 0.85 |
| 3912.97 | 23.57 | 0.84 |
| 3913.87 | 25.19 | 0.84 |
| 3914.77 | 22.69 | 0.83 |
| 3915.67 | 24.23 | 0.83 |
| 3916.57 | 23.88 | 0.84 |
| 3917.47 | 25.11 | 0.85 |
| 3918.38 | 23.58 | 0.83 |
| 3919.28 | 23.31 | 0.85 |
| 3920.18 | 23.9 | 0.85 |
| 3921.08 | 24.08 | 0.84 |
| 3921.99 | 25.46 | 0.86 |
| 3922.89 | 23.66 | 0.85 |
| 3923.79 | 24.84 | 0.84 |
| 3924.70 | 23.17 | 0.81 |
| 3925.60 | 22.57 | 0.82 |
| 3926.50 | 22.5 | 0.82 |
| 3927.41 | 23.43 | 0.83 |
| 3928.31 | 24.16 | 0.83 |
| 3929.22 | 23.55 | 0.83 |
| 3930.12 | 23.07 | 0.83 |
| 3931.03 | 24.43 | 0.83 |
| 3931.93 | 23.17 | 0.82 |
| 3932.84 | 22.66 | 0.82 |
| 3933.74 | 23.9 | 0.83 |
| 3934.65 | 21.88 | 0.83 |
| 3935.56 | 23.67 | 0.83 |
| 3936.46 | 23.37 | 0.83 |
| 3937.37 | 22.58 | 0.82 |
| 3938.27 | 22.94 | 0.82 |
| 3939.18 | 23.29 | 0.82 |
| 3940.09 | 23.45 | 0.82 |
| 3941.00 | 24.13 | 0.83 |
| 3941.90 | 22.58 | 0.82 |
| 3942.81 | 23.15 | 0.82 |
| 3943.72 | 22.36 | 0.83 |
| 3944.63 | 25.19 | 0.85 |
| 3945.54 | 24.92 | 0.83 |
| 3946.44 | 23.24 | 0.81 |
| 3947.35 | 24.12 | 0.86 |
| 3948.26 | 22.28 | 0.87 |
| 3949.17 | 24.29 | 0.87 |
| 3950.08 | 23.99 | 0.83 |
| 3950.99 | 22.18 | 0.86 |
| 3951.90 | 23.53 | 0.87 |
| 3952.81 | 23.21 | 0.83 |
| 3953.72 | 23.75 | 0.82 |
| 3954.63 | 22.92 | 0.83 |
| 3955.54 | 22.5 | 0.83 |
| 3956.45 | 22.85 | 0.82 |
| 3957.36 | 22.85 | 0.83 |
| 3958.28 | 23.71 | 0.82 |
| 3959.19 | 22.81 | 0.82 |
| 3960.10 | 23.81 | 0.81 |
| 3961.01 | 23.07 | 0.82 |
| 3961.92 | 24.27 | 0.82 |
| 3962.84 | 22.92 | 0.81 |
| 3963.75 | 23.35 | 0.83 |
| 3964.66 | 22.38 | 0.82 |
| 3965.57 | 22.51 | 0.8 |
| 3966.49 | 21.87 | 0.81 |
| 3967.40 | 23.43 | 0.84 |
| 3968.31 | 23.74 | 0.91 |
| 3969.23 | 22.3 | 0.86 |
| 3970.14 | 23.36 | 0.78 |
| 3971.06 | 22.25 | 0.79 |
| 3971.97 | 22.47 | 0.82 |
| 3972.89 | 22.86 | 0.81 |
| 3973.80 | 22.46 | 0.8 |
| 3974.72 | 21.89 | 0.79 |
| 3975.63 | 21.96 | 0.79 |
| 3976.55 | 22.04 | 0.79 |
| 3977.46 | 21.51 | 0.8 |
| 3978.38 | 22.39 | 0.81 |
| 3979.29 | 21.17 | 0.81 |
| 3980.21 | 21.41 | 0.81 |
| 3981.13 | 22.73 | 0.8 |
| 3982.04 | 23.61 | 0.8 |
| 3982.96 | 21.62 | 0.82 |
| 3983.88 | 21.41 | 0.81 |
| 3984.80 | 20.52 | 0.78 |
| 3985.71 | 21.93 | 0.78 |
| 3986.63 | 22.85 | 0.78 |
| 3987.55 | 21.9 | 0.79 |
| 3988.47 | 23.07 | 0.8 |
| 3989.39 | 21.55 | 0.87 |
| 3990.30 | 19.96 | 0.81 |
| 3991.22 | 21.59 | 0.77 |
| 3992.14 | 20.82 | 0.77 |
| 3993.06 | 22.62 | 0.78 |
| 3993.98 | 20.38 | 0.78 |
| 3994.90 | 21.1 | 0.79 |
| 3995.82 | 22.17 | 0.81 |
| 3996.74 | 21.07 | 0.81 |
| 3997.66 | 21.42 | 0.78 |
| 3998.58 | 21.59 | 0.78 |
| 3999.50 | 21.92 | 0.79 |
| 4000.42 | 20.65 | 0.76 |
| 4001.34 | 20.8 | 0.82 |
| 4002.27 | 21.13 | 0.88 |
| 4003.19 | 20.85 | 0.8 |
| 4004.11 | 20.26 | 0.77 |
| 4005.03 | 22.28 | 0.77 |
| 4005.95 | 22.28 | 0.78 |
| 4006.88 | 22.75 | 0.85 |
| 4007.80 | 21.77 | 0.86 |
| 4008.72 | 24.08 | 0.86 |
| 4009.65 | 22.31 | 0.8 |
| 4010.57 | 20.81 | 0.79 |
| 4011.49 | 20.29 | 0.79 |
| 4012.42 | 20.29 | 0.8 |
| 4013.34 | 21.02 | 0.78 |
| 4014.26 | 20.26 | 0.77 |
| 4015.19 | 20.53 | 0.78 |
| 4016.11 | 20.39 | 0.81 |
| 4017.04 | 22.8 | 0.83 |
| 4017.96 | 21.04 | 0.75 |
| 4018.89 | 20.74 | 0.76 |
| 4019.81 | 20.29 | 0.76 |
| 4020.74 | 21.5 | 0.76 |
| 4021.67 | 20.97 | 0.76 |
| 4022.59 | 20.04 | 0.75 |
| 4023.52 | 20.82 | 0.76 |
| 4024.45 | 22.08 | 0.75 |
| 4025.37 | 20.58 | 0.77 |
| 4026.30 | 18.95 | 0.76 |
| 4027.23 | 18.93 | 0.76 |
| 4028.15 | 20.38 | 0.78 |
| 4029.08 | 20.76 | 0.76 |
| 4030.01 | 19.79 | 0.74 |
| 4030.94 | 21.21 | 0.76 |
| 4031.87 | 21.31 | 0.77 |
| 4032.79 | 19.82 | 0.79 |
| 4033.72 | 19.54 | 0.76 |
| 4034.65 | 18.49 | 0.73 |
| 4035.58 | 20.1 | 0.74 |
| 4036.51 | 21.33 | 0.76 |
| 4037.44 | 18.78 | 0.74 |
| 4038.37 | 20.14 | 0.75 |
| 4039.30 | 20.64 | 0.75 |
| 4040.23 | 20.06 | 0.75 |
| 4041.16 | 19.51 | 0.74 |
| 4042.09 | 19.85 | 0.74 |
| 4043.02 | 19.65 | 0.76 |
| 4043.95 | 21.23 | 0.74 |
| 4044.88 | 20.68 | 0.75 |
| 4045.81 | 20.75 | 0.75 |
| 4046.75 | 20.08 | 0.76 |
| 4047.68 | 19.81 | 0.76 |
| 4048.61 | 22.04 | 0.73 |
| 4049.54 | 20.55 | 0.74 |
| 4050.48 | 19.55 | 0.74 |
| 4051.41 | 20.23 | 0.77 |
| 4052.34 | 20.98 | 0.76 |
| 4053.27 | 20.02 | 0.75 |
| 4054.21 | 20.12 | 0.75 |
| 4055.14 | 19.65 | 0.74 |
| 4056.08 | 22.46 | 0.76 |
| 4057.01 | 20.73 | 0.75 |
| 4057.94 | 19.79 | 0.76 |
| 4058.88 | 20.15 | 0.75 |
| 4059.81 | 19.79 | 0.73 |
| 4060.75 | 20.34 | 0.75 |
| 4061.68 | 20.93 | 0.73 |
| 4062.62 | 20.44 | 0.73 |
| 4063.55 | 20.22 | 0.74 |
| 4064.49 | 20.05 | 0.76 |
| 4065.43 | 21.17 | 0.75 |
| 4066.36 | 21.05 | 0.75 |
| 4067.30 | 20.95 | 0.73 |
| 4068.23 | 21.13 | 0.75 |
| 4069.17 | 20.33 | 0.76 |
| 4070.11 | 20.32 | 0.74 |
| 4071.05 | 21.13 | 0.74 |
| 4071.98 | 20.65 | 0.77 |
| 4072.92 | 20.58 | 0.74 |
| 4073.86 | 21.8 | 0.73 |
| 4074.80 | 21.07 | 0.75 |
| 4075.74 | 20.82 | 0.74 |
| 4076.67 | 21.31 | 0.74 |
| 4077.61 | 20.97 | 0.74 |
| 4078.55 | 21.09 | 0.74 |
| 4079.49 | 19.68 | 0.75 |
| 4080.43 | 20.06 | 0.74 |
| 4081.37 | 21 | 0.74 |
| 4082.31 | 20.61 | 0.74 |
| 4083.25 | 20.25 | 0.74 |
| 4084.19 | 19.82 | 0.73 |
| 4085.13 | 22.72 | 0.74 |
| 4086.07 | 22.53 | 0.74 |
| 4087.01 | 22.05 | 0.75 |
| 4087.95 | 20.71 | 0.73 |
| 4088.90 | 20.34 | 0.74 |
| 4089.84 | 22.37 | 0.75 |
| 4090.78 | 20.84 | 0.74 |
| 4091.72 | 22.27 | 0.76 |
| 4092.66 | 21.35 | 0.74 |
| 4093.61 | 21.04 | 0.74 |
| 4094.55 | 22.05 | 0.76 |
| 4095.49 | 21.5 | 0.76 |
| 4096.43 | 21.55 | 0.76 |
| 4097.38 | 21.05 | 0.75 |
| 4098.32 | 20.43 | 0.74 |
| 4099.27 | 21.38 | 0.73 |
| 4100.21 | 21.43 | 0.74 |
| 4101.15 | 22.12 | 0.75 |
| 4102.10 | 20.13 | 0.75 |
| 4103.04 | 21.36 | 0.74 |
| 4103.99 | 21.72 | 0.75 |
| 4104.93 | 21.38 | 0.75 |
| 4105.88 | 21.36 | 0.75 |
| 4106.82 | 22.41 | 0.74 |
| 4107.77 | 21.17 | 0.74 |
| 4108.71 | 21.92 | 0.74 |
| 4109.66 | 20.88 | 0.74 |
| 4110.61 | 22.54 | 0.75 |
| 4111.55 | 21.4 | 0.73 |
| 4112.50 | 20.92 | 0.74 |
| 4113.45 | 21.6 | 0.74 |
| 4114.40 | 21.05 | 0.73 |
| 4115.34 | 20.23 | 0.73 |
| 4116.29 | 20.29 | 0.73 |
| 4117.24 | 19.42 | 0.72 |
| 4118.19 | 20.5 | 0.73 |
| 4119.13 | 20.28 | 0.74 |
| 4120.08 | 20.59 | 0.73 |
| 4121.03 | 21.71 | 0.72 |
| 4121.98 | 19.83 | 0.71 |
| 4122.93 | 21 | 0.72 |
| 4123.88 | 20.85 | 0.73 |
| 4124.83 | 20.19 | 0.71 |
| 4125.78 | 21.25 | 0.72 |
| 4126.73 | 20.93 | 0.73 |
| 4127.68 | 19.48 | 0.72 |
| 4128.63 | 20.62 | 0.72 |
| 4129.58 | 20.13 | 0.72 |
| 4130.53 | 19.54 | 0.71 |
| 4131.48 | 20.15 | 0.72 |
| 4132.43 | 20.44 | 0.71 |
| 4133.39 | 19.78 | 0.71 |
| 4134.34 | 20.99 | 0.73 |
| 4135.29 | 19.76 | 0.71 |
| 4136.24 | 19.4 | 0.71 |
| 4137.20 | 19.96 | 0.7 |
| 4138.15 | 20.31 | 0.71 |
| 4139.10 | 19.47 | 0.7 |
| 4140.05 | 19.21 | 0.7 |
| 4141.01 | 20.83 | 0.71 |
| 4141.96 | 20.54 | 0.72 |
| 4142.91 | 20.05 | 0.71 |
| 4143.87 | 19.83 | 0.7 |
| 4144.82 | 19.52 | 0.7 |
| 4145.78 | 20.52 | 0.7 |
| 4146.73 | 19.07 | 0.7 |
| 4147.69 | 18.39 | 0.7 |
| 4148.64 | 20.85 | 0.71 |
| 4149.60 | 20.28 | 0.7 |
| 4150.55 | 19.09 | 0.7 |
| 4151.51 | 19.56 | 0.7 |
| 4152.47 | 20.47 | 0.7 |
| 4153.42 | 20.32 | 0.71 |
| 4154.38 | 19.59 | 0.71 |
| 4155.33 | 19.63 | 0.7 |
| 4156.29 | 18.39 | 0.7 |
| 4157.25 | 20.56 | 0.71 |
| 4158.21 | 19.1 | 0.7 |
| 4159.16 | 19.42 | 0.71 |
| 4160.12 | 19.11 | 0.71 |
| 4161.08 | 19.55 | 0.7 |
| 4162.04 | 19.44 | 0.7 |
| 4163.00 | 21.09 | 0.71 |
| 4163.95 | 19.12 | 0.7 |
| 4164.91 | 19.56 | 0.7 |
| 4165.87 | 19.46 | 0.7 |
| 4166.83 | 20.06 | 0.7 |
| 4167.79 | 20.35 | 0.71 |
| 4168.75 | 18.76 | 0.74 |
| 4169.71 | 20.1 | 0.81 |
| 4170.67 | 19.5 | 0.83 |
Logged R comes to 0.9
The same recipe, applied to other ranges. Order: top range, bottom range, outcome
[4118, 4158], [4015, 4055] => 1.04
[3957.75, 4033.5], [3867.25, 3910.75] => 0.91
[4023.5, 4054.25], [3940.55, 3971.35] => 0.91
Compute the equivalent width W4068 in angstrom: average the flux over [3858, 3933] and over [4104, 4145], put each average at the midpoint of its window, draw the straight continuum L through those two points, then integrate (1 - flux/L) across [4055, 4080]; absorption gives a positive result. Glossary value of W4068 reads 1.1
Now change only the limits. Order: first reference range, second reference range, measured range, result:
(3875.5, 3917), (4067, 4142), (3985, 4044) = 4.3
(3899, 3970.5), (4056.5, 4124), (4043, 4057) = 0.7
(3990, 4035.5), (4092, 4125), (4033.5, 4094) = 1.2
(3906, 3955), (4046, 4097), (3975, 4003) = 1.0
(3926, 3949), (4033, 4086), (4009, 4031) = 0.7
